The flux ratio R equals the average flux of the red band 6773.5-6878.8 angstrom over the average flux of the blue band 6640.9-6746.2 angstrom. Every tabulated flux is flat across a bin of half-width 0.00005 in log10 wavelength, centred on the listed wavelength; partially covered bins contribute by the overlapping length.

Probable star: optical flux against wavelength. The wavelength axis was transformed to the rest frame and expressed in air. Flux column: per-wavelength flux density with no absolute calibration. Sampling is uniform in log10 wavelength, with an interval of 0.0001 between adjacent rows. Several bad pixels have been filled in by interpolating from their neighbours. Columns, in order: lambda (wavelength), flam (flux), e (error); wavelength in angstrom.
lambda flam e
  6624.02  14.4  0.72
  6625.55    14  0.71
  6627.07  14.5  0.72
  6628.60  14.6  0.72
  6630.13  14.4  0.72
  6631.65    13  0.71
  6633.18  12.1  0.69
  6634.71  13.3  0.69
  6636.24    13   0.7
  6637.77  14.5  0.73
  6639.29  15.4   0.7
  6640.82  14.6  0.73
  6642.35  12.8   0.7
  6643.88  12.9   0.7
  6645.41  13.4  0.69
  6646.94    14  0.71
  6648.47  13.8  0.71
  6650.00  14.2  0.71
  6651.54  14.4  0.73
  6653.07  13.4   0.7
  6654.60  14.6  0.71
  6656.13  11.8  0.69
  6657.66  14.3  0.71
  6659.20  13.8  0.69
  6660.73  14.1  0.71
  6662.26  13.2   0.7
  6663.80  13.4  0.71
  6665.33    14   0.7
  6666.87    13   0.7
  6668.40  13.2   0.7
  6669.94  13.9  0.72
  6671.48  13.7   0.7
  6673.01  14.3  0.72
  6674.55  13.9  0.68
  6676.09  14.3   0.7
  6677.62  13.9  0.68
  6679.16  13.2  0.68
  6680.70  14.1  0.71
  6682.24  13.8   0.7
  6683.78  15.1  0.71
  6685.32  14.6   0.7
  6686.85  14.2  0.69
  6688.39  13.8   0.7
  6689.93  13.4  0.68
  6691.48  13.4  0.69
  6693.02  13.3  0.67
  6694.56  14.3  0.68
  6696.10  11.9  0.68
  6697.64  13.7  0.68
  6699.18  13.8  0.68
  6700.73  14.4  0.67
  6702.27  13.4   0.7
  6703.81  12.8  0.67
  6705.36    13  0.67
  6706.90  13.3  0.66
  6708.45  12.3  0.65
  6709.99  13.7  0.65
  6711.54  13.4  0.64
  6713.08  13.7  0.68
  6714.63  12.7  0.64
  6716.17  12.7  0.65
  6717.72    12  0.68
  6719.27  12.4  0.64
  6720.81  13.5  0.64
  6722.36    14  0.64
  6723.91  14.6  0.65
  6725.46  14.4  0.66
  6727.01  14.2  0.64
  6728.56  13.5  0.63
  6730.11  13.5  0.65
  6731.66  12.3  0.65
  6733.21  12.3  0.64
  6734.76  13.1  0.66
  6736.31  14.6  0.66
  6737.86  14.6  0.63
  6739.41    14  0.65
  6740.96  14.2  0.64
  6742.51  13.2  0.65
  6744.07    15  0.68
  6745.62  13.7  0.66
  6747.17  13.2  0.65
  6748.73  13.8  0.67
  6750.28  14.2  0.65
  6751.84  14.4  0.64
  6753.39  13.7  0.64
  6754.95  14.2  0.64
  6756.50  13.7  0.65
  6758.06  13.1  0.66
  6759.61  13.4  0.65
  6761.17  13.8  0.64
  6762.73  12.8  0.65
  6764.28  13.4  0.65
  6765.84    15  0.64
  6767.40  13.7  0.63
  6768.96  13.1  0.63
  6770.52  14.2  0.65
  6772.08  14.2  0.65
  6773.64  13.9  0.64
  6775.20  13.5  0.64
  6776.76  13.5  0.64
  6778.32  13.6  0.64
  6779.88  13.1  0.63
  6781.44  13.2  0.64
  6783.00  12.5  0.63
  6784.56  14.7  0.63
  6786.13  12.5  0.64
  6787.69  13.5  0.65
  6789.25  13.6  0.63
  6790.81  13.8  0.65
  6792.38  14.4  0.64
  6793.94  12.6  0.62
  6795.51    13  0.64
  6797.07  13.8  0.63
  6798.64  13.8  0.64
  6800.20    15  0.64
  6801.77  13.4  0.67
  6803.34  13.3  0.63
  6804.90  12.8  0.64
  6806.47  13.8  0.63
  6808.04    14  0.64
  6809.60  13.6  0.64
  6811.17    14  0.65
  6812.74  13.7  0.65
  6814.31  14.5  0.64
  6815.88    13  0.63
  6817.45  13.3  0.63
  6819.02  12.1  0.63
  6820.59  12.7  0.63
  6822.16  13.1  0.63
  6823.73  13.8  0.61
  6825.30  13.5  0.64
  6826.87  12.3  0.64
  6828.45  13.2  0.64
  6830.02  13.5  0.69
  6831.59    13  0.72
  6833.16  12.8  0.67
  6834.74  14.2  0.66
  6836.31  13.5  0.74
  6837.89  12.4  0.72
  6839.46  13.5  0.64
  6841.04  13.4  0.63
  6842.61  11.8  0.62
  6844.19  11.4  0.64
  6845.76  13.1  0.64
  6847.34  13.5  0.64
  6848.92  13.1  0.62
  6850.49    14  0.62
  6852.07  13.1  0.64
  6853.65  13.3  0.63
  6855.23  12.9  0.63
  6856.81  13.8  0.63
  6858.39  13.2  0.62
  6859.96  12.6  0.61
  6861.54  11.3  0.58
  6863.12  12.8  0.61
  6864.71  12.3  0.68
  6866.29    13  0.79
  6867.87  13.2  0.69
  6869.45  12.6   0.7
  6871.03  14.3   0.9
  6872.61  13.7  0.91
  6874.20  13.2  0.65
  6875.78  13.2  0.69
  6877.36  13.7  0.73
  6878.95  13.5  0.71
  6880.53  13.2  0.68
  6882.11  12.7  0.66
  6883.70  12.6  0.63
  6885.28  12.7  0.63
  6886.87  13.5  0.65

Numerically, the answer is 0.97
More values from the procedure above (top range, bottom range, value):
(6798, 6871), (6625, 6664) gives 0.96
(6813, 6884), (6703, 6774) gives 0.96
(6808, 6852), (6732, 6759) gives 0.96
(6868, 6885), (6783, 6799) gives 0.98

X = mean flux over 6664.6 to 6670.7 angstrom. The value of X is 13.5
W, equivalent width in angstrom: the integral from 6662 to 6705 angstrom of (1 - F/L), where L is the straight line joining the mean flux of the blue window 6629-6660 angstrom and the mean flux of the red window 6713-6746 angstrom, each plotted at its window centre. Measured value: -0.3 angstrom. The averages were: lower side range 13.7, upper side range 13.5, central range 13.7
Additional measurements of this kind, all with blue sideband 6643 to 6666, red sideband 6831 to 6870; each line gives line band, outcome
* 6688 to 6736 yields 0.51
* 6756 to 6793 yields -0.98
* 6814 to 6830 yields -0.08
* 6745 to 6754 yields -0.34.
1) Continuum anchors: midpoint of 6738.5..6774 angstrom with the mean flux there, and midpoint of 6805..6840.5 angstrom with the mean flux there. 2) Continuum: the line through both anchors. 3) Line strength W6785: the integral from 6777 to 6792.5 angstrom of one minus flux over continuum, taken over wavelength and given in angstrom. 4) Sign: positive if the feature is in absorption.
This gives 0.18 angstrom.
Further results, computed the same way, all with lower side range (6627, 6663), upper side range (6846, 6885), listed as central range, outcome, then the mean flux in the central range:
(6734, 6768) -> -1.1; 13.9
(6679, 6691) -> -0.4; 14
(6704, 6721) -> 0.8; 12.9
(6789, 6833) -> -0.6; 13.4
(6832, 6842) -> -0.1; 13.3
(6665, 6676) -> -0.1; 13.7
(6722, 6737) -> -0.2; 13.6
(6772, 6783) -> -0.1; 13.5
